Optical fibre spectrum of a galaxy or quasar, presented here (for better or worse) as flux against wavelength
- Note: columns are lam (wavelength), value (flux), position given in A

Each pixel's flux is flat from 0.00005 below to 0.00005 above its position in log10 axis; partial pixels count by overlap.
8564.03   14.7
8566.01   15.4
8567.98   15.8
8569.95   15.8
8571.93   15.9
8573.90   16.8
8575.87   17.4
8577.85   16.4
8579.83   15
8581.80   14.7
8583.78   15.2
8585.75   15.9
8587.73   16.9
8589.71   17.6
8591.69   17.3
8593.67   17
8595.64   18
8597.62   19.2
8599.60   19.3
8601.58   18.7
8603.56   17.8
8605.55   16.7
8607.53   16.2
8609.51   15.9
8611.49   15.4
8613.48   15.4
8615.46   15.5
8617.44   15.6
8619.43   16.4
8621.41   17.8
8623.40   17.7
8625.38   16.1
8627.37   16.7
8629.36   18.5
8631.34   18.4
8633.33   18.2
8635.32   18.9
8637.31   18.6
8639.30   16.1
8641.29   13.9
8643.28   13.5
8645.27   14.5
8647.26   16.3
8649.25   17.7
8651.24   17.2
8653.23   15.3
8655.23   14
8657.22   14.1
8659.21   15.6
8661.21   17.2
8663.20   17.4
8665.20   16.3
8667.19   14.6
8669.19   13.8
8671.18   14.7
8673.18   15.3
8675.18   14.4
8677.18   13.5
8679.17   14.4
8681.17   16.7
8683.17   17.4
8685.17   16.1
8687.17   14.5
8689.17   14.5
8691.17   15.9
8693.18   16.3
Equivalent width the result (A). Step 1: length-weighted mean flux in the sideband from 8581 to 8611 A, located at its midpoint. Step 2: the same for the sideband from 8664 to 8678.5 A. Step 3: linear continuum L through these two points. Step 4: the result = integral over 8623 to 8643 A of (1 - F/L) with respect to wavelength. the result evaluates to -1.6 A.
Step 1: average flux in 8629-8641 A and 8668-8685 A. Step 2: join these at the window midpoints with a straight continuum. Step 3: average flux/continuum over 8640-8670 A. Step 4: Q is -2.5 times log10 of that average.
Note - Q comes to 0.07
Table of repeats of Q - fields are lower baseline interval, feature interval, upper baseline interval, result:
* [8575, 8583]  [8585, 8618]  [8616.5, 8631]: -0.04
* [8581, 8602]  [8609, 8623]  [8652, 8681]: 0.03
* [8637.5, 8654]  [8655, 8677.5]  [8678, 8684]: 0.05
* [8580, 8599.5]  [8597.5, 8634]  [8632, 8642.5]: 0.00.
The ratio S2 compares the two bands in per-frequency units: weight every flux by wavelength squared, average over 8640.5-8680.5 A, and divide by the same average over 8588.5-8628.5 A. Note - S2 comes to 0.90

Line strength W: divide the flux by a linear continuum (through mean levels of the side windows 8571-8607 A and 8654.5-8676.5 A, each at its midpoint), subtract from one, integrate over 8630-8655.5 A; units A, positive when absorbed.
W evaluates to -1.1 A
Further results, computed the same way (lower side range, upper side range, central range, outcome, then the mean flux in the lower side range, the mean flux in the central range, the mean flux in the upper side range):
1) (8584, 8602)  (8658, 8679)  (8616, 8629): -0.1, 17.6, 16.8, 15.2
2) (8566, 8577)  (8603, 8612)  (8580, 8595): 0.0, 16.3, 16.3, 16.4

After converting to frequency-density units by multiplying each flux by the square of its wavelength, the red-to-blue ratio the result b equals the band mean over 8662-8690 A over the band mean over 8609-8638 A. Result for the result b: 0.91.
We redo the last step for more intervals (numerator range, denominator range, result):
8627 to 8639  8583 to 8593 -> 1.10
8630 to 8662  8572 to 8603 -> 0.97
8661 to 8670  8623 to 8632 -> 0.91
